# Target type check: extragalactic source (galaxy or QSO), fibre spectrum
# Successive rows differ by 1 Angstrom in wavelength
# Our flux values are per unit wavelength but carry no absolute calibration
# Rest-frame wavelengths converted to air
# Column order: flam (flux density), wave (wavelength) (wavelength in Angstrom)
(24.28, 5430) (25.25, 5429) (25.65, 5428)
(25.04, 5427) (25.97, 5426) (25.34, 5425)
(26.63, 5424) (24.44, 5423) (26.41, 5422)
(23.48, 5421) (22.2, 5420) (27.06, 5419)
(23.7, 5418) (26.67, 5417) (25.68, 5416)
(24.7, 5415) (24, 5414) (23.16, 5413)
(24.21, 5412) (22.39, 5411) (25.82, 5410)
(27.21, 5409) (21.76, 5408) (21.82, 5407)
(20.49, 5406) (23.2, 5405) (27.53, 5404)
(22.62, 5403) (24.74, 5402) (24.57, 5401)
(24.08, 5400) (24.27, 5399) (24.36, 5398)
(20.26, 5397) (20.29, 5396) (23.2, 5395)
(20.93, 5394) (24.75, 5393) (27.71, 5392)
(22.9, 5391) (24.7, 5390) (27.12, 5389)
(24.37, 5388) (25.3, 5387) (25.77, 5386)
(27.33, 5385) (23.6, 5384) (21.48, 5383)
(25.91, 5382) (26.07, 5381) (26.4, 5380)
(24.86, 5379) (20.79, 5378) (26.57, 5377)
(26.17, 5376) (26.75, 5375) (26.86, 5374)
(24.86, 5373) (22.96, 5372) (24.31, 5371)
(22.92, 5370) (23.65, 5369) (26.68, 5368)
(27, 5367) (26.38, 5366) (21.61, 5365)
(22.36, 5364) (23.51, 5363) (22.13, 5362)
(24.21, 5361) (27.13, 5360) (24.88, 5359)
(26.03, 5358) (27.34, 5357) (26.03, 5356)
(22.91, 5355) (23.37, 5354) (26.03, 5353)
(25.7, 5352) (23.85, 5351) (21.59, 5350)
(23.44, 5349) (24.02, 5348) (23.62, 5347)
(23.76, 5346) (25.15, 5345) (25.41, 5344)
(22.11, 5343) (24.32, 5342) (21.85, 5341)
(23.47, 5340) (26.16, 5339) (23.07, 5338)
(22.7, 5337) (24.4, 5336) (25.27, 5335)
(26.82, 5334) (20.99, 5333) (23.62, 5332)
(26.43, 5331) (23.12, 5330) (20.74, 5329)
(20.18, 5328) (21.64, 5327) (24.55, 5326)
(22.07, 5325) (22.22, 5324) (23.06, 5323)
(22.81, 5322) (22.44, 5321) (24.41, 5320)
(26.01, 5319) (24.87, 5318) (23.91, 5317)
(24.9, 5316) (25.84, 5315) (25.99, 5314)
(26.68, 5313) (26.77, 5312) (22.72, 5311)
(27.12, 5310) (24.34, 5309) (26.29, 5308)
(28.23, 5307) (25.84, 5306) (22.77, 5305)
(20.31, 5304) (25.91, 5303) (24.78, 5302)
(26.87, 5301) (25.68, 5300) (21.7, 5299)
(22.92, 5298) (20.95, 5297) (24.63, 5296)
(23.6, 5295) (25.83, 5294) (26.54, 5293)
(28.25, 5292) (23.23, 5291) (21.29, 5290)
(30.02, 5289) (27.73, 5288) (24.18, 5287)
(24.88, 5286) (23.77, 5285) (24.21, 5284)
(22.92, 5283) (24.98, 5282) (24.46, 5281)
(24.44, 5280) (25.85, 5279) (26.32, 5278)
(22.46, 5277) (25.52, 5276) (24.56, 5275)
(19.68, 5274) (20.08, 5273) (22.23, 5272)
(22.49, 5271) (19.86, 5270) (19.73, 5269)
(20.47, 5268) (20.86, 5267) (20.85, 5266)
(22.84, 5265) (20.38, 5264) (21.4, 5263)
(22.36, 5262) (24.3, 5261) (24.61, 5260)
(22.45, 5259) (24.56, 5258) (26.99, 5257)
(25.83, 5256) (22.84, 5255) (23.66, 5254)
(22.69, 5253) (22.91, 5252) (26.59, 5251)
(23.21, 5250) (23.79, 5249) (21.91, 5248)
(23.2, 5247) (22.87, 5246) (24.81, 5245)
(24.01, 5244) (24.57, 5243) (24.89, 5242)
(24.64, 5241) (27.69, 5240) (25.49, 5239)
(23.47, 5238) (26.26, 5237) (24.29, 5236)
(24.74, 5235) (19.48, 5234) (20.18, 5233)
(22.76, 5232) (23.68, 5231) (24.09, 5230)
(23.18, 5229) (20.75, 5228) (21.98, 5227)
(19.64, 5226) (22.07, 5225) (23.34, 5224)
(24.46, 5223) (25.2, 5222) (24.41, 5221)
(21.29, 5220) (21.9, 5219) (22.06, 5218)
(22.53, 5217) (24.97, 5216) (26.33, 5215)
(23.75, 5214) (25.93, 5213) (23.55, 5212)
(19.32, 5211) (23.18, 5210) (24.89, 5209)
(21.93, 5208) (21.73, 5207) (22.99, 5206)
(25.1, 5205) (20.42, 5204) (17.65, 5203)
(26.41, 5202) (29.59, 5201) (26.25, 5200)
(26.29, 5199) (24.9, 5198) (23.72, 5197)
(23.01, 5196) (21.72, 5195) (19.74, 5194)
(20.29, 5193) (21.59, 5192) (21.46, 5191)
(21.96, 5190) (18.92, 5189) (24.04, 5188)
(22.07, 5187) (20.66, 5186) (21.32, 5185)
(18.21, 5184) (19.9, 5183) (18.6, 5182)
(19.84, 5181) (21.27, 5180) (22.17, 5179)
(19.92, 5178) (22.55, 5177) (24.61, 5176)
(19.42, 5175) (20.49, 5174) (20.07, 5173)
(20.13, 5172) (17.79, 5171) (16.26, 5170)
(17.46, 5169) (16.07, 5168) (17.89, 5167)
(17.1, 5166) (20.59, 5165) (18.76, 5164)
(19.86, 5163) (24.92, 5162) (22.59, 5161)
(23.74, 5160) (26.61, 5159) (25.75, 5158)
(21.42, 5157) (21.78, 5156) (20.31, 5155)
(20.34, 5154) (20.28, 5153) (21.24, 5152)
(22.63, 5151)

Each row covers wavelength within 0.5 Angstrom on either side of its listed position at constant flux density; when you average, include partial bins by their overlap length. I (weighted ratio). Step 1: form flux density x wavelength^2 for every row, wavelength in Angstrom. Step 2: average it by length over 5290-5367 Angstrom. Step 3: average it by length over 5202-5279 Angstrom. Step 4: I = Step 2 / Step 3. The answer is 1.1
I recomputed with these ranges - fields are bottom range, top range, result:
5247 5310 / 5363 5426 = 1.07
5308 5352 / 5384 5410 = 1.03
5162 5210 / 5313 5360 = 1.20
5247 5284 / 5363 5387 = 1.12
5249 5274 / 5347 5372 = 1.12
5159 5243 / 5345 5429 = 1.18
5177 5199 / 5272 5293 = 1.19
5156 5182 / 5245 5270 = 1.15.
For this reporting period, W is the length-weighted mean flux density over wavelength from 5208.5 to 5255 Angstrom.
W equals 23.5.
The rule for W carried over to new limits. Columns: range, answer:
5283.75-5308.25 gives 24.8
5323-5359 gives 23.8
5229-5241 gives 23.8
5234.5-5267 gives 23.9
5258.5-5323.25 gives 24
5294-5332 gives 24.2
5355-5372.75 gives 24.6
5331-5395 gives 24.5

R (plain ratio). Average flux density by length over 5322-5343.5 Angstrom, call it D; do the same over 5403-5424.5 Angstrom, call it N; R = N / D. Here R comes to 1.0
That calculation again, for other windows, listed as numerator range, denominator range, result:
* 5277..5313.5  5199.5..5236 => 1.08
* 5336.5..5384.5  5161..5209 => 1.15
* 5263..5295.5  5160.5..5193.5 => 1.16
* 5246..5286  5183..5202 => 1.03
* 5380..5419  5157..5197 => 1.17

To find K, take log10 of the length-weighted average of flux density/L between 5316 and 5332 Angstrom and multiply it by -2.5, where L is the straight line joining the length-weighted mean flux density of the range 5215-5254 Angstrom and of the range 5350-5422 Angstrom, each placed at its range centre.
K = 0.03 mag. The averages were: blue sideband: 23.5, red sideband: 24.4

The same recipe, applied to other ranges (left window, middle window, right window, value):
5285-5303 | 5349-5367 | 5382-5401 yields 0.00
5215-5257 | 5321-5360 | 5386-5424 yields 0.00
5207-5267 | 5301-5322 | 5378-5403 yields -0.05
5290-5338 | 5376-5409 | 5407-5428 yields 0.02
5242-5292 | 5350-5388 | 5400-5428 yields -0.03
